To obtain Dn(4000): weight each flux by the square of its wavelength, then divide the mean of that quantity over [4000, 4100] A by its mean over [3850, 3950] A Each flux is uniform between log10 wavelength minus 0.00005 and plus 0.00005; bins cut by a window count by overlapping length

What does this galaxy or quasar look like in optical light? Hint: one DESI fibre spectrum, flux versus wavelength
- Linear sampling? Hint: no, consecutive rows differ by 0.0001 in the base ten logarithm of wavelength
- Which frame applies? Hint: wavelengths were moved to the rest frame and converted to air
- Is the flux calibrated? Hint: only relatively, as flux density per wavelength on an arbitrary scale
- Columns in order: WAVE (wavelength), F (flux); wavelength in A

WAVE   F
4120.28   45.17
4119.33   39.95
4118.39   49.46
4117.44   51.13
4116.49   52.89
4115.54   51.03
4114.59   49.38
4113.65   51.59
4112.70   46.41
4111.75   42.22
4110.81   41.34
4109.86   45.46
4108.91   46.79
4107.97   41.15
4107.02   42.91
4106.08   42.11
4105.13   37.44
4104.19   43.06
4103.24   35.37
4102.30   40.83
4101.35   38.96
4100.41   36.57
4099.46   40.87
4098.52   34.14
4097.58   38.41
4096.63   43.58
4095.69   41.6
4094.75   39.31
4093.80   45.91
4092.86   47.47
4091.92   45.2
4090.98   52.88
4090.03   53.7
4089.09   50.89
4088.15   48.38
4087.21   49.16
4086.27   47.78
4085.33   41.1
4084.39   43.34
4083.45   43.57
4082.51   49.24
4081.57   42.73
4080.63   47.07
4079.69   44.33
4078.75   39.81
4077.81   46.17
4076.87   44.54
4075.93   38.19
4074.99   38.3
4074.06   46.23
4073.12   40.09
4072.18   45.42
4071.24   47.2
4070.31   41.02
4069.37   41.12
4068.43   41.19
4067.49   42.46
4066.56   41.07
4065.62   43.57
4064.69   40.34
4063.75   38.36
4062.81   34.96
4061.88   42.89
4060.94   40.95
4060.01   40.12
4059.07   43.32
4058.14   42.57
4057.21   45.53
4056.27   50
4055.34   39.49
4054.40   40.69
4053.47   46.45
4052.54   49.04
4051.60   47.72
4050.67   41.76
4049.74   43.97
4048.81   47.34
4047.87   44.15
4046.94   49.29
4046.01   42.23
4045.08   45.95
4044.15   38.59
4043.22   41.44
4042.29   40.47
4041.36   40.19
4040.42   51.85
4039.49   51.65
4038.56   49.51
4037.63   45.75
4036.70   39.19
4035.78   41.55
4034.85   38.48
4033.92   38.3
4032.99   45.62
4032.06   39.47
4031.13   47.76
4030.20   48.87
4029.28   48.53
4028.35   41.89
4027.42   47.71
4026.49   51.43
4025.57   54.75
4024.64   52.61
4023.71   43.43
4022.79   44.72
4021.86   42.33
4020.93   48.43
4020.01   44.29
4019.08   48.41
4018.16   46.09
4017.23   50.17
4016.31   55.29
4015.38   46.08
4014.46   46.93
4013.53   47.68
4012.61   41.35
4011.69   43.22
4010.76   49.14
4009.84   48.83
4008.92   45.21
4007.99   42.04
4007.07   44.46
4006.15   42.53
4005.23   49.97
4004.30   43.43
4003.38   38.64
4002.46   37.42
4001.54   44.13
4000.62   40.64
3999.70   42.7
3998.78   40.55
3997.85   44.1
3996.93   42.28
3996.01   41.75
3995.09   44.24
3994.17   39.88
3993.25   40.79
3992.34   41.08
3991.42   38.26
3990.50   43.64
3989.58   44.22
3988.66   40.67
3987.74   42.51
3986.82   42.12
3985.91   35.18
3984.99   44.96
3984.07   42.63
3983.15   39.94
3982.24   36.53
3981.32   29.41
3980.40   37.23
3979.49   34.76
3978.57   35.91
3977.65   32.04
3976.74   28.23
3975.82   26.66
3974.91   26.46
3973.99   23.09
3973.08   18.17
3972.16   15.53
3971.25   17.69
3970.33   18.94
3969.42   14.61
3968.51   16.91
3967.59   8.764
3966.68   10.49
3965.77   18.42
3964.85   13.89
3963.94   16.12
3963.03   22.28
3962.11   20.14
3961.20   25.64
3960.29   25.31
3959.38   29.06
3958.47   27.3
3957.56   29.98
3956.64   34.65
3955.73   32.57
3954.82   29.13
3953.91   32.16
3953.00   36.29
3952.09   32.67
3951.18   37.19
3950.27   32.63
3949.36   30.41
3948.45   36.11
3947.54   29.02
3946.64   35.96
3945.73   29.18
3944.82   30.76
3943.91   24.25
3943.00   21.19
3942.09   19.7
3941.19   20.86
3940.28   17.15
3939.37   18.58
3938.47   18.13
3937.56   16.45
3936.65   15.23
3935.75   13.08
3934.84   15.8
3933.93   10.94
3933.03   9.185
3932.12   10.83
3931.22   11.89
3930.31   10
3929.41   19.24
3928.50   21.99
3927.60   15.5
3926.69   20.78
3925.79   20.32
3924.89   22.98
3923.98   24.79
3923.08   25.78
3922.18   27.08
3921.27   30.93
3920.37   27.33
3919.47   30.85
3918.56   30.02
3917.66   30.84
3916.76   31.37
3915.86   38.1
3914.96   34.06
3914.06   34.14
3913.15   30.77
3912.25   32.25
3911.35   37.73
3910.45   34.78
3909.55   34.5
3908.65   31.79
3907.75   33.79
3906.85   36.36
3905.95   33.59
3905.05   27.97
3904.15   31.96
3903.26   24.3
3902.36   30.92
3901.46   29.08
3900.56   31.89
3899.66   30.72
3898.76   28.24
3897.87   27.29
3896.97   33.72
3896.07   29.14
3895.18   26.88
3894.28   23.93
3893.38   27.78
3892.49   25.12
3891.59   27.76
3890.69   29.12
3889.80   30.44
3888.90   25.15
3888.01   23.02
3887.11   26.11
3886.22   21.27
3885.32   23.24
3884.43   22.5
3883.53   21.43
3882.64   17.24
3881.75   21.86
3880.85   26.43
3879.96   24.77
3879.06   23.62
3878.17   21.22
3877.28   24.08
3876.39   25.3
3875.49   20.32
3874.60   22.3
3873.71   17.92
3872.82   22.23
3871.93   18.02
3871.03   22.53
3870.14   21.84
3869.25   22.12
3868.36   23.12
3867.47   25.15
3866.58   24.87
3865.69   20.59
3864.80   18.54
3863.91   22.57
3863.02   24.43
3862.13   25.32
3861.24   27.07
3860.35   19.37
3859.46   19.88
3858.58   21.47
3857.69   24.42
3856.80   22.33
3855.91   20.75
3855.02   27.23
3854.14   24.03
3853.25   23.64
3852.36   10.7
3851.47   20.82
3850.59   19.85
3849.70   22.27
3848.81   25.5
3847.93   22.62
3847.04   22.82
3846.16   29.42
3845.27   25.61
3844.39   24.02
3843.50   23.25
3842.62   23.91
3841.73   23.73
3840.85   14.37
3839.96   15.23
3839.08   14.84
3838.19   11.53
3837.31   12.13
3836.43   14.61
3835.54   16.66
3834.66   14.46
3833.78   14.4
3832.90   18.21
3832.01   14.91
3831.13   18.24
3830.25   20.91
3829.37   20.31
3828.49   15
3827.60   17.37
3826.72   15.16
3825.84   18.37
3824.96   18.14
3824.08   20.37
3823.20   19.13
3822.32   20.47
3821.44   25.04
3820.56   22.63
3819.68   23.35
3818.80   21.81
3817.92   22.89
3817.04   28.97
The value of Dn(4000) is 1.94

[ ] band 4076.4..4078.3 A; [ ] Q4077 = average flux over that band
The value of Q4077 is 45.2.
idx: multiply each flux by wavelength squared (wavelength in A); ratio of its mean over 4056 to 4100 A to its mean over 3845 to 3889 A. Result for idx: 2.15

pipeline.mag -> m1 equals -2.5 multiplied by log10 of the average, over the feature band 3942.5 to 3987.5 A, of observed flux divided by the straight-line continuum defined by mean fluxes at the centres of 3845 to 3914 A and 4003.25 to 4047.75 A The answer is 0.31 mag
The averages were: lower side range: 25.4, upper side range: 45.6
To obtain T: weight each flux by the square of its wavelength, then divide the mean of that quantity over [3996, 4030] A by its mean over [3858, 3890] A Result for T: 2.2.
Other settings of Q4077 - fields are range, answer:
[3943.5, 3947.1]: 30.1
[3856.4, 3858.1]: 23.4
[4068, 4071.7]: 42.7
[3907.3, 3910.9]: 33.7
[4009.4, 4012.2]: 47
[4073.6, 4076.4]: 41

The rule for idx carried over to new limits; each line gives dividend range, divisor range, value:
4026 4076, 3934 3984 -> 1.81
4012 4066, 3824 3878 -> 2.40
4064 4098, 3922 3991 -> 1.83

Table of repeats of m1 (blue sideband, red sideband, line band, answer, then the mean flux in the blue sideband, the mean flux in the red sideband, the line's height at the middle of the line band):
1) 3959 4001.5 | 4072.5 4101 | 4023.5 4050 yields -0.19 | 31.3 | 44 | 38.1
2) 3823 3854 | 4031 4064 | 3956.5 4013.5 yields 0.08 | 19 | 43.5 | 36.2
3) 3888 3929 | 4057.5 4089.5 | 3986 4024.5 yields -0.18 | 29.1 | 43.2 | 37.4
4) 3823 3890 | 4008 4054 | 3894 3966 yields 0.17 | 21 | 45.8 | 31.4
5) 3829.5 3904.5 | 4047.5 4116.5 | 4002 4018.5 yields -0.23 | 22.8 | 43.6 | 36.7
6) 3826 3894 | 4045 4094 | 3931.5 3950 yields 0.39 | 21.5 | 44.3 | 30.3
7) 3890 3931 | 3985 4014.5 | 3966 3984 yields 0.48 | 28.5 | 42.8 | 38.8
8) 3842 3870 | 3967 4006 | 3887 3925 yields -0.09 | 22.8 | 34.9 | 27.5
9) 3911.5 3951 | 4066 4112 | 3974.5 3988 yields -0.18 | 24.1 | 43.2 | 30.1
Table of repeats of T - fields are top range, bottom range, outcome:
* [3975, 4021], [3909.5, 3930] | 1.54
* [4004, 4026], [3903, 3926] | 1.59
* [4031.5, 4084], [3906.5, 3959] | 1.75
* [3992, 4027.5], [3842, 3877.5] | 2.16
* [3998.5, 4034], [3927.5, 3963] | 1.98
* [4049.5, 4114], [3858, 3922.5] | 1.78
